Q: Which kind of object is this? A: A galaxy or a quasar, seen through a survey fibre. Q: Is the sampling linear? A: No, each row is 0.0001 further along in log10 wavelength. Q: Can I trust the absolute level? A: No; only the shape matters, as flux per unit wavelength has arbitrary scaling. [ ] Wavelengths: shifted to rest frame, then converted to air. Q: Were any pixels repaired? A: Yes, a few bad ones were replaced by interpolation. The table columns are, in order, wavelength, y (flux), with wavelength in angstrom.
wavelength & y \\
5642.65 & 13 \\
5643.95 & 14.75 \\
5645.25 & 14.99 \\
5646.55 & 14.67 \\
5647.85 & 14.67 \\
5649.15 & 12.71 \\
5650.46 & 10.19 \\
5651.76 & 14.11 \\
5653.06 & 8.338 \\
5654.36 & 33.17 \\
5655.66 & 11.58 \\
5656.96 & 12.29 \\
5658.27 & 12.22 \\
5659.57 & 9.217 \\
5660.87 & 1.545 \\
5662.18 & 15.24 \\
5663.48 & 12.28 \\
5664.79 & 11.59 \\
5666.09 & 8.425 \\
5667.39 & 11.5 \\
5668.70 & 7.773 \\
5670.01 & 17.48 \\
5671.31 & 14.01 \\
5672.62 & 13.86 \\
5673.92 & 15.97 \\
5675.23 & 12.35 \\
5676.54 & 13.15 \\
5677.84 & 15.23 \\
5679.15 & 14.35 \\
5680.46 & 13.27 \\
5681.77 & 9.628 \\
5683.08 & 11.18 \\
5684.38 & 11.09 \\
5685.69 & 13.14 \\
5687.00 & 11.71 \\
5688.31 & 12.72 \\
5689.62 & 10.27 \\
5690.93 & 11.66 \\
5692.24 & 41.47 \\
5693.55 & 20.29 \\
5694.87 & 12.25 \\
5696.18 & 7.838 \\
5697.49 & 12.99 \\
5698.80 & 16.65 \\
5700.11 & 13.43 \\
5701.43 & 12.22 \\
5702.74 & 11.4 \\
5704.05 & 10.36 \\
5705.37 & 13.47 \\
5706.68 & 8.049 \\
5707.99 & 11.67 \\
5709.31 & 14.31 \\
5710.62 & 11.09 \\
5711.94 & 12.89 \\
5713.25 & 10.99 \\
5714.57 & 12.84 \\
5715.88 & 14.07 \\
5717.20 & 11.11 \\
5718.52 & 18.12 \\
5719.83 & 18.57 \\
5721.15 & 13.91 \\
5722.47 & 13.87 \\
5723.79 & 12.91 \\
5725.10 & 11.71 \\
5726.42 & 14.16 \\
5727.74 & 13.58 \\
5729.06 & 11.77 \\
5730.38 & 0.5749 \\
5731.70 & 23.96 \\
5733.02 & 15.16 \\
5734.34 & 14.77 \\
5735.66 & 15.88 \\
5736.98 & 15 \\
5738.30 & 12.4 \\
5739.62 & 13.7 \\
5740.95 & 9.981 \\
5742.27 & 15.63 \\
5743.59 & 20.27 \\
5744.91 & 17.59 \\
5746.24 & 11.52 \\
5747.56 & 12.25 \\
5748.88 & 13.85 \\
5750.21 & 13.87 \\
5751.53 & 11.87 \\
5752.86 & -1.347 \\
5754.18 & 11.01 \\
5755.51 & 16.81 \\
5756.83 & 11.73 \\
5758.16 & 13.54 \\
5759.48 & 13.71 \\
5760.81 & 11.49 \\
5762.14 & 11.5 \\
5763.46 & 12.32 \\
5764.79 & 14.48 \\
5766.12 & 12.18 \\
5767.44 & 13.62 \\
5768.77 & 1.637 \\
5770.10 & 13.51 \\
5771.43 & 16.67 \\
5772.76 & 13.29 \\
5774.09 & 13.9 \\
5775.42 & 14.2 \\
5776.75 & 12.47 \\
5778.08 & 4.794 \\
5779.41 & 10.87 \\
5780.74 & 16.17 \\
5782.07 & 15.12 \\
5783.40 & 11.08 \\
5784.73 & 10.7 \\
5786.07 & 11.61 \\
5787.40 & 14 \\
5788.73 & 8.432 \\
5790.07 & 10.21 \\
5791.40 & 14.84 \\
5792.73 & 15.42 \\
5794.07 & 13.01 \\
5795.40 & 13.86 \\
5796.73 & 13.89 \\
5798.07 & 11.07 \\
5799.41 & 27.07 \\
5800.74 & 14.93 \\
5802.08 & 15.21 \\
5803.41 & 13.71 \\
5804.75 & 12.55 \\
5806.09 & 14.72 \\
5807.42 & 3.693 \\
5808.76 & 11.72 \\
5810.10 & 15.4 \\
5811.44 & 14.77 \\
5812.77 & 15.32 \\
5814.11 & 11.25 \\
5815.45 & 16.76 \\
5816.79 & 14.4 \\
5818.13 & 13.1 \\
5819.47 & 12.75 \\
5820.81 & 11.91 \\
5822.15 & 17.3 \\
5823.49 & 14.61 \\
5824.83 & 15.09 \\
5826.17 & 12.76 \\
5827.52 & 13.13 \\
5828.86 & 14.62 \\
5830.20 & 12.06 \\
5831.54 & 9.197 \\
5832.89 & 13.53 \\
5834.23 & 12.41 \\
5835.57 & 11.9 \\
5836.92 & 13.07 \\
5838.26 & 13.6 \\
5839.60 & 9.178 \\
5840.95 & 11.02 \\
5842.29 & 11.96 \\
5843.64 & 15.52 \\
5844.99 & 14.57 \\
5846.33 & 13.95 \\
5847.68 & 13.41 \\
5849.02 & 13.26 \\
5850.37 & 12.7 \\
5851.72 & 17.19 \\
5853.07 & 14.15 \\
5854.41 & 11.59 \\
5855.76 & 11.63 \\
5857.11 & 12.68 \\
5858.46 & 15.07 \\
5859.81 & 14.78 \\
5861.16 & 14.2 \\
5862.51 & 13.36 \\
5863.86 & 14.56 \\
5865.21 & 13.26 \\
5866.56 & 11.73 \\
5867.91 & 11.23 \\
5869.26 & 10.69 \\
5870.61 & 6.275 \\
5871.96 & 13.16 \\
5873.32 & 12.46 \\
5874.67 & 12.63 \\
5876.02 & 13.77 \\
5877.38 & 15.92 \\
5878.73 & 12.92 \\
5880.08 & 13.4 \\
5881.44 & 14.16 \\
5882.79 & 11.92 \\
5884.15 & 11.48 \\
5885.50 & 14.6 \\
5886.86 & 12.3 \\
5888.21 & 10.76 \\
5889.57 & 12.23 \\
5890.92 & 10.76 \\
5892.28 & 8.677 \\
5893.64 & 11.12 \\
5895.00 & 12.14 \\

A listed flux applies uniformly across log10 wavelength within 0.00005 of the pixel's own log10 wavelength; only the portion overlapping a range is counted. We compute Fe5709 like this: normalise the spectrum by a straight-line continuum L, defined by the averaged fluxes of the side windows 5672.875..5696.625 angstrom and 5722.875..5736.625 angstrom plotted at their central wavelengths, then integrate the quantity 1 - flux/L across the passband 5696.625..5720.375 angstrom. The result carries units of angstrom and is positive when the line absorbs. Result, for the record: 1.6 angstrom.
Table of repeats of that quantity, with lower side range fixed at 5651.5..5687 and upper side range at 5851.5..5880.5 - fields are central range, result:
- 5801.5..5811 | 0.3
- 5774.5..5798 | 0.9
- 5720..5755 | -1.0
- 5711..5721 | -1.0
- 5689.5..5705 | -3.0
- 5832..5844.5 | 0.5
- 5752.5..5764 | 1.2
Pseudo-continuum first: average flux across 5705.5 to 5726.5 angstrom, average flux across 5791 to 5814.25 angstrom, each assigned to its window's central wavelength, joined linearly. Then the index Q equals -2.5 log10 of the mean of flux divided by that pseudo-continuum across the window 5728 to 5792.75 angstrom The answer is 0.08 mag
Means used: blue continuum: 13.1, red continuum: 14.1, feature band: 12.6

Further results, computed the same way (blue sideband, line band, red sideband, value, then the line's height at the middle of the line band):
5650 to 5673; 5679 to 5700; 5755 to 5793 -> -0.16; 12.5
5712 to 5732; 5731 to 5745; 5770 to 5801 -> -0.18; 13.3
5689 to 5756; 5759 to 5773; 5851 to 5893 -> 0.10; 13.3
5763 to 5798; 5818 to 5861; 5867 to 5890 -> -0.08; 12.4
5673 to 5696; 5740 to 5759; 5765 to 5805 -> 0.07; 13.6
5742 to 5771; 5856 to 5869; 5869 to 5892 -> -0.08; 12.3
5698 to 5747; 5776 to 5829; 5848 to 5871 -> -0.01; 13.2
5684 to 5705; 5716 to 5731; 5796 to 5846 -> 0.11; 14.2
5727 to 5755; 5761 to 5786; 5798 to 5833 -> 0.11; 13.4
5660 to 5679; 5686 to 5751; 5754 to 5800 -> -0.11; 12.5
